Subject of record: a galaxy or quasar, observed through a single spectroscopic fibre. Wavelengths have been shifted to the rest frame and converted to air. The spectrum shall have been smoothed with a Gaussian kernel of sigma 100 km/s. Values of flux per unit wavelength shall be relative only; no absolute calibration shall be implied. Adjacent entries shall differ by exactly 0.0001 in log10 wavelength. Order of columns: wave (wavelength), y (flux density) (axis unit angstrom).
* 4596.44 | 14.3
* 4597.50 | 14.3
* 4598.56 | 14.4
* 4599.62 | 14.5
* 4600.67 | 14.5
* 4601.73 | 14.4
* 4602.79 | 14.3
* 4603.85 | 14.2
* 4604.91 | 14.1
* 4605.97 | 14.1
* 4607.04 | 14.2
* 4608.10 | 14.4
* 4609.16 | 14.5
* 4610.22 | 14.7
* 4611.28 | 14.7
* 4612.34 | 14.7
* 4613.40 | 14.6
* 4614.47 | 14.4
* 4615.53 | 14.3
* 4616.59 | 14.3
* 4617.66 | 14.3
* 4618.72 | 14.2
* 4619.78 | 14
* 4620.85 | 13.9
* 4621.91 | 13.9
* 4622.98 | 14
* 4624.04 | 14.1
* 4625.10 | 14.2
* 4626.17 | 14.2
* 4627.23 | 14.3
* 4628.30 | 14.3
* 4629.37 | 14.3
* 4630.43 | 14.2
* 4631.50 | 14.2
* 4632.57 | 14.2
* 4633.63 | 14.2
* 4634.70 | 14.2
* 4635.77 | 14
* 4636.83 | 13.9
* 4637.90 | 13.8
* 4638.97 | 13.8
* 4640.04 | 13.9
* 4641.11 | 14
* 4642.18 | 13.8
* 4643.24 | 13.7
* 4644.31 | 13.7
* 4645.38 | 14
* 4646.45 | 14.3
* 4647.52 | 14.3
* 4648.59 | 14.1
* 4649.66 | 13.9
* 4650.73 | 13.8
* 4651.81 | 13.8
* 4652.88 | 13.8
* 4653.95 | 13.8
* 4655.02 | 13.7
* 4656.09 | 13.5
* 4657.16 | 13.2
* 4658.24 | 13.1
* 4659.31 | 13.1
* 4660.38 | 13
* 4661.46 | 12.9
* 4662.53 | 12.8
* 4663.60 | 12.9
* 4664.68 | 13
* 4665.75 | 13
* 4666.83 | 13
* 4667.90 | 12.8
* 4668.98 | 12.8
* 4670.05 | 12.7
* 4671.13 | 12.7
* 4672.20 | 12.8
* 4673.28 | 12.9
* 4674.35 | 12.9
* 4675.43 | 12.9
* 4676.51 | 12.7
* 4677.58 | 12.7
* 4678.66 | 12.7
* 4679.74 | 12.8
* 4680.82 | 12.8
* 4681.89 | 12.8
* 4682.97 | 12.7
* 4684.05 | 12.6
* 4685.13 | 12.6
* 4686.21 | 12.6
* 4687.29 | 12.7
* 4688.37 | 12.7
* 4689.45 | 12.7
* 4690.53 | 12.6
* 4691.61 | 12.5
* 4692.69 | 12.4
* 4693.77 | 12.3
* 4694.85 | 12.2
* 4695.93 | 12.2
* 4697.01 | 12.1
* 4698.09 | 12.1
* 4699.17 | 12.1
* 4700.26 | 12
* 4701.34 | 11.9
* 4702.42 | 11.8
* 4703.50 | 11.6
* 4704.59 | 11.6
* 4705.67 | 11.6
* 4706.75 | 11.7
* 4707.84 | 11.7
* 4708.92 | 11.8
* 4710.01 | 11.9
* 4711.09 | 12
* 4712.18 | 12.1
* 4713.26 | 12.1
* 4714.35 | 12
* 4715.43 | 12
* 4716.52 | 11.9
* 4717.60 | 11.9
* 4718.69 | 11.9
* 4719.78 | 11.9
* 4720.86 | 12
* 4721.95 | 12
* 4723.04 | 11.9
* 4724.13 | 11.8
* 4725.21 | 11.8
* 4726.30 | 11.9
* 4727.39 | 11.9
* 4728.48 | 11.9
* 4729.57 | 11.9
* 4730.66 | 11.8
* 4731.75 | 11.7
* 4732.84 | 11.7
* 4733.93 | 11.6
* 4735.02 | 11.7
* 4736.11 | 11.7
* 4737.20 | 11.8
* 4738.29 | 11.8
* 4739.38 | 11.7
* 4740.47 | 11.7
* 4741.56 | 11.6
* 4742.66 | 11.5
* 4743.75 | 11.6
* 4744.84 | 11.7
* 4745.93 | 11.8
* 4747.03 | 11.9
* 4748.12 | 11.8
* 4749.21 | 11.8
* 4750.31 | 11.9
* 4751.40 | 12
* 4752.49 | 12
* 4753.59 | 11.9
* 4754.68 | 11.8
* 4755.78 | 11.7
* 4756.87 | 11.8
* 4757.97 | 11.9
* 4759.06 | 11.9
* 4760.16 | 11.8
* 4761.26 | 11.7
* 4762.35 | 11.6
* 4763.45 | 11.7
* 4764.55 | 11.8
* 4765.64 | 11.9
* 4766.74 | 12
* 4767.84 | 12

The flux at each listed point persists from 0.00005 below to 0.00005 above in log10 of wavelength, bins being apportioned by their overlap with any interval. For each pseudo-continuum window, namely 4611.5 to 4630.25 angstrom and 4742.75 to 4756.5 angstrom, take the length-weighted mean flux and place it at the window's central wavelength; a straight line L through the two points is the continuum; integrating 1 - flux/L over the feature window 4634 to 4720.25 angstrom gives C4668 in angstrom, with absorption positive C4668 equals 2.5 angstrom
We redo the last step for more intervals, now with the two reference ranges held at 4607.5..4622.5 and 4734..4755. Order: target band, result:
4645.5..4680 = 0.49 angstrom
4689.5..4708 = 0.93 angstrom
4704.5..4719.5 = 0.65 angstrom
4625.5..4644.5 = -0.13 angstrom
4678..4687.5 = 0.22 angstrom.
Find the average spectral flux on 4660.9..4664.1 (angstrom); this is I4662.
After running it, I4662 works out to 12.9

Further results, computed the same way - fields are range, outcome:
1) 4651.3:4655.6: 13.8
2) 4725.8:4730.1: 11.9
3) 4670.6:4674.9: 12.8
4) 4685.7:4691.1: 12.7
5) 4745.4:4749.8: 11.8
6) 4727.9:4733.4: 11.8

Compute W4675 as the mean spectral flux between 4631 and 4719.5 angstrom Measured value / 12.9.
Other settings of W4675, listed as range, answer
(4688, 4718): 12.1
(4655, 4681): 12.9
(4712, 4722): 12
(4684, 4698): 12.5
